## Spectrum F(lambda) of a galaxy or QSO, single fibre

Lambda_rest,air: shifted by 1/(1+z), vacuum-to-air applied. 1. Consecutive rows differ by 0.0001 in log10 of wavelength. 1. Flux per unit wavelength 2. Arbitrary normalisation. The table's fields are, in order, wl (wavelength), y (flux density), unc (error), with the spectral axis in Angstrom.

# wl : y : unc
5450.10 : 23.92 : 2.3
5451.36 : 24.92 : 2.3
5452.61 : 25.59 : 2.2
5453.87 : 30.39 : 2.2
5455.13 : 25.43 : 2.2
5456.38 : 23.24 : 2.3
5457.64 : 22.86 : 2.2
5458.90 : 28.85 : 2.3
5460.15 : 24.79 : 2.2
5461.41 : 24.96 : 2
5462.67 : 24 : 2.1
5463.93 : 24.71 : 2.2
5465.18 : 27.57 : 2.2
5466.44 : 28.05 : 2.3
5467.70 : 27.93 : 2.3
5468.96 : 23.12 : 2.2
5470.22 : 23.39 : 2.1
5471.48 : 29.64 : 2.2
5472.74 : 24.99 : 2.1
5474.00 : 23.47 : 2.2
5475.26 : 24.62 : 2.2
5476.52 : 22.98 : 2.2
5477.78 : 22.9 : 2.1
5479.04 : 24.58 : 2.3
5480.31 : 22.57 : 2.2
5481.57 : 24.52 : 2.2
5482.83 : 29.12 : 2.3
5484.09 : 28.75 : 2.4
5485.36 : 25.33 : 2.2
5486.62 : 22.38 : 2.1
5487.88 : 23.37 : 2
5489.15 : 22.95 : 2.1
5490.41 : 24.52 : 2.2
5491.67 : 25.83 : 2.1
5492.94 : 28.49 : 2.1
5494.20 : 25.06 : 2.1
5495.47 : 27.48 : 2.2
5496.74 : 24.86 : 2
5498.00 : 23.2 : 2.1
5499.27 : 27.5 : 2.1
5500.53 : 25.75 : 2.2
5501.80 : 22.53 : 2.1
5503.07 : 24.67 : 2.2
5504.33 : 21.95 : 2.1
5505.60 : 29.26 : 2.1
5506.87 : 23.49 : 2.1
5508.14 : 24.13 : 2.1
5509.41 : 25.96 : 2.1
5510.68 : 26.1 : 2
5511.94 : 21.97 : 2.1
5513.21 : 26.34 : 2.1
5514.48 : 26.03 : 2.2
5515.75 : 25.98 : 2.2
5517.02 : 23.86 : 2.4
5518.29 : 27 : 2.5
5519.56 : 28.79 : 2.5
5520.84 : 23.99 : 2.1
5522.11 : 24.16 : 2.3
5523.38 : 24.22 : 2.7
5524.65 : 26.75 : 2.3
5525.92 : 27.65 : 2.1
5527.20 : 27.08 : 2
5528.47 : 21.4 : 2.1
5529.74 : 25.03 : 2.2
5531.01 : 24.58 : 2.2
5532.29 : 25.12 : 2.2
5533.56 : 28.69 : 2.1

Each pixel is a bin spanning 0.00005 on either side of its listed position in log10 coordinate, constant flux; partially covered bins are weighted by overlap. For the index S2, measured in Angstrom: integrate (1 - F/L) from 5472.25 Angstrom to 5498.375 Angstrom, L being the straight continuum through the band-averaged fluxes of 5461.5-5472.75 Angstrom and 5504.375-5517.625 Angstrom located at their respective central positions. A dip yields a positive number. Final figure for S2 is 0.8 Angstrom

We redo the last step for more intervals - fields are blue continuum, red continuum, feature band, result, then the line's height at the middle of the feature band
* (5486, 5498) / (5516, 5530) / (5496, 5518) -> 0.2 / 25.2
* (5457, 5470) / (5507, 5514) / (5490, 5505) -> -0.1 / 25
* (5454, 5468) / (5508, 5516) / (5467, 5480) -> 0.5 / 25.7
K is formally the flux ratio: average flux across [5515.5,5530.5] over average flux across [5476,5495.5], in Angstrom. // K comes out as 1.0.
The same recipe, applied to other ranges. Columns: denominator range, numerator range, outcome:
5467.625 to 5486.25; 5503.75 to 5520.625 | 1.01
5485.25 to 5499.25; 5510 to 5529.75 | 1.02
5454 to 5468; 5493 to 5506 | 0.98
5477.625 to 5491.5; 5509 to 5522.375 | 1.03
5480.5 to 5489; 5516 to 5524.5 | 1.01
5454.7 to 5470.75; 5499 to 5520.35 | 1.00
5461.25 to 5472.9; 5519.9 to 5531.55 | 0.97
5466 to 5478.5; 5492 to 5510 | 1.01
